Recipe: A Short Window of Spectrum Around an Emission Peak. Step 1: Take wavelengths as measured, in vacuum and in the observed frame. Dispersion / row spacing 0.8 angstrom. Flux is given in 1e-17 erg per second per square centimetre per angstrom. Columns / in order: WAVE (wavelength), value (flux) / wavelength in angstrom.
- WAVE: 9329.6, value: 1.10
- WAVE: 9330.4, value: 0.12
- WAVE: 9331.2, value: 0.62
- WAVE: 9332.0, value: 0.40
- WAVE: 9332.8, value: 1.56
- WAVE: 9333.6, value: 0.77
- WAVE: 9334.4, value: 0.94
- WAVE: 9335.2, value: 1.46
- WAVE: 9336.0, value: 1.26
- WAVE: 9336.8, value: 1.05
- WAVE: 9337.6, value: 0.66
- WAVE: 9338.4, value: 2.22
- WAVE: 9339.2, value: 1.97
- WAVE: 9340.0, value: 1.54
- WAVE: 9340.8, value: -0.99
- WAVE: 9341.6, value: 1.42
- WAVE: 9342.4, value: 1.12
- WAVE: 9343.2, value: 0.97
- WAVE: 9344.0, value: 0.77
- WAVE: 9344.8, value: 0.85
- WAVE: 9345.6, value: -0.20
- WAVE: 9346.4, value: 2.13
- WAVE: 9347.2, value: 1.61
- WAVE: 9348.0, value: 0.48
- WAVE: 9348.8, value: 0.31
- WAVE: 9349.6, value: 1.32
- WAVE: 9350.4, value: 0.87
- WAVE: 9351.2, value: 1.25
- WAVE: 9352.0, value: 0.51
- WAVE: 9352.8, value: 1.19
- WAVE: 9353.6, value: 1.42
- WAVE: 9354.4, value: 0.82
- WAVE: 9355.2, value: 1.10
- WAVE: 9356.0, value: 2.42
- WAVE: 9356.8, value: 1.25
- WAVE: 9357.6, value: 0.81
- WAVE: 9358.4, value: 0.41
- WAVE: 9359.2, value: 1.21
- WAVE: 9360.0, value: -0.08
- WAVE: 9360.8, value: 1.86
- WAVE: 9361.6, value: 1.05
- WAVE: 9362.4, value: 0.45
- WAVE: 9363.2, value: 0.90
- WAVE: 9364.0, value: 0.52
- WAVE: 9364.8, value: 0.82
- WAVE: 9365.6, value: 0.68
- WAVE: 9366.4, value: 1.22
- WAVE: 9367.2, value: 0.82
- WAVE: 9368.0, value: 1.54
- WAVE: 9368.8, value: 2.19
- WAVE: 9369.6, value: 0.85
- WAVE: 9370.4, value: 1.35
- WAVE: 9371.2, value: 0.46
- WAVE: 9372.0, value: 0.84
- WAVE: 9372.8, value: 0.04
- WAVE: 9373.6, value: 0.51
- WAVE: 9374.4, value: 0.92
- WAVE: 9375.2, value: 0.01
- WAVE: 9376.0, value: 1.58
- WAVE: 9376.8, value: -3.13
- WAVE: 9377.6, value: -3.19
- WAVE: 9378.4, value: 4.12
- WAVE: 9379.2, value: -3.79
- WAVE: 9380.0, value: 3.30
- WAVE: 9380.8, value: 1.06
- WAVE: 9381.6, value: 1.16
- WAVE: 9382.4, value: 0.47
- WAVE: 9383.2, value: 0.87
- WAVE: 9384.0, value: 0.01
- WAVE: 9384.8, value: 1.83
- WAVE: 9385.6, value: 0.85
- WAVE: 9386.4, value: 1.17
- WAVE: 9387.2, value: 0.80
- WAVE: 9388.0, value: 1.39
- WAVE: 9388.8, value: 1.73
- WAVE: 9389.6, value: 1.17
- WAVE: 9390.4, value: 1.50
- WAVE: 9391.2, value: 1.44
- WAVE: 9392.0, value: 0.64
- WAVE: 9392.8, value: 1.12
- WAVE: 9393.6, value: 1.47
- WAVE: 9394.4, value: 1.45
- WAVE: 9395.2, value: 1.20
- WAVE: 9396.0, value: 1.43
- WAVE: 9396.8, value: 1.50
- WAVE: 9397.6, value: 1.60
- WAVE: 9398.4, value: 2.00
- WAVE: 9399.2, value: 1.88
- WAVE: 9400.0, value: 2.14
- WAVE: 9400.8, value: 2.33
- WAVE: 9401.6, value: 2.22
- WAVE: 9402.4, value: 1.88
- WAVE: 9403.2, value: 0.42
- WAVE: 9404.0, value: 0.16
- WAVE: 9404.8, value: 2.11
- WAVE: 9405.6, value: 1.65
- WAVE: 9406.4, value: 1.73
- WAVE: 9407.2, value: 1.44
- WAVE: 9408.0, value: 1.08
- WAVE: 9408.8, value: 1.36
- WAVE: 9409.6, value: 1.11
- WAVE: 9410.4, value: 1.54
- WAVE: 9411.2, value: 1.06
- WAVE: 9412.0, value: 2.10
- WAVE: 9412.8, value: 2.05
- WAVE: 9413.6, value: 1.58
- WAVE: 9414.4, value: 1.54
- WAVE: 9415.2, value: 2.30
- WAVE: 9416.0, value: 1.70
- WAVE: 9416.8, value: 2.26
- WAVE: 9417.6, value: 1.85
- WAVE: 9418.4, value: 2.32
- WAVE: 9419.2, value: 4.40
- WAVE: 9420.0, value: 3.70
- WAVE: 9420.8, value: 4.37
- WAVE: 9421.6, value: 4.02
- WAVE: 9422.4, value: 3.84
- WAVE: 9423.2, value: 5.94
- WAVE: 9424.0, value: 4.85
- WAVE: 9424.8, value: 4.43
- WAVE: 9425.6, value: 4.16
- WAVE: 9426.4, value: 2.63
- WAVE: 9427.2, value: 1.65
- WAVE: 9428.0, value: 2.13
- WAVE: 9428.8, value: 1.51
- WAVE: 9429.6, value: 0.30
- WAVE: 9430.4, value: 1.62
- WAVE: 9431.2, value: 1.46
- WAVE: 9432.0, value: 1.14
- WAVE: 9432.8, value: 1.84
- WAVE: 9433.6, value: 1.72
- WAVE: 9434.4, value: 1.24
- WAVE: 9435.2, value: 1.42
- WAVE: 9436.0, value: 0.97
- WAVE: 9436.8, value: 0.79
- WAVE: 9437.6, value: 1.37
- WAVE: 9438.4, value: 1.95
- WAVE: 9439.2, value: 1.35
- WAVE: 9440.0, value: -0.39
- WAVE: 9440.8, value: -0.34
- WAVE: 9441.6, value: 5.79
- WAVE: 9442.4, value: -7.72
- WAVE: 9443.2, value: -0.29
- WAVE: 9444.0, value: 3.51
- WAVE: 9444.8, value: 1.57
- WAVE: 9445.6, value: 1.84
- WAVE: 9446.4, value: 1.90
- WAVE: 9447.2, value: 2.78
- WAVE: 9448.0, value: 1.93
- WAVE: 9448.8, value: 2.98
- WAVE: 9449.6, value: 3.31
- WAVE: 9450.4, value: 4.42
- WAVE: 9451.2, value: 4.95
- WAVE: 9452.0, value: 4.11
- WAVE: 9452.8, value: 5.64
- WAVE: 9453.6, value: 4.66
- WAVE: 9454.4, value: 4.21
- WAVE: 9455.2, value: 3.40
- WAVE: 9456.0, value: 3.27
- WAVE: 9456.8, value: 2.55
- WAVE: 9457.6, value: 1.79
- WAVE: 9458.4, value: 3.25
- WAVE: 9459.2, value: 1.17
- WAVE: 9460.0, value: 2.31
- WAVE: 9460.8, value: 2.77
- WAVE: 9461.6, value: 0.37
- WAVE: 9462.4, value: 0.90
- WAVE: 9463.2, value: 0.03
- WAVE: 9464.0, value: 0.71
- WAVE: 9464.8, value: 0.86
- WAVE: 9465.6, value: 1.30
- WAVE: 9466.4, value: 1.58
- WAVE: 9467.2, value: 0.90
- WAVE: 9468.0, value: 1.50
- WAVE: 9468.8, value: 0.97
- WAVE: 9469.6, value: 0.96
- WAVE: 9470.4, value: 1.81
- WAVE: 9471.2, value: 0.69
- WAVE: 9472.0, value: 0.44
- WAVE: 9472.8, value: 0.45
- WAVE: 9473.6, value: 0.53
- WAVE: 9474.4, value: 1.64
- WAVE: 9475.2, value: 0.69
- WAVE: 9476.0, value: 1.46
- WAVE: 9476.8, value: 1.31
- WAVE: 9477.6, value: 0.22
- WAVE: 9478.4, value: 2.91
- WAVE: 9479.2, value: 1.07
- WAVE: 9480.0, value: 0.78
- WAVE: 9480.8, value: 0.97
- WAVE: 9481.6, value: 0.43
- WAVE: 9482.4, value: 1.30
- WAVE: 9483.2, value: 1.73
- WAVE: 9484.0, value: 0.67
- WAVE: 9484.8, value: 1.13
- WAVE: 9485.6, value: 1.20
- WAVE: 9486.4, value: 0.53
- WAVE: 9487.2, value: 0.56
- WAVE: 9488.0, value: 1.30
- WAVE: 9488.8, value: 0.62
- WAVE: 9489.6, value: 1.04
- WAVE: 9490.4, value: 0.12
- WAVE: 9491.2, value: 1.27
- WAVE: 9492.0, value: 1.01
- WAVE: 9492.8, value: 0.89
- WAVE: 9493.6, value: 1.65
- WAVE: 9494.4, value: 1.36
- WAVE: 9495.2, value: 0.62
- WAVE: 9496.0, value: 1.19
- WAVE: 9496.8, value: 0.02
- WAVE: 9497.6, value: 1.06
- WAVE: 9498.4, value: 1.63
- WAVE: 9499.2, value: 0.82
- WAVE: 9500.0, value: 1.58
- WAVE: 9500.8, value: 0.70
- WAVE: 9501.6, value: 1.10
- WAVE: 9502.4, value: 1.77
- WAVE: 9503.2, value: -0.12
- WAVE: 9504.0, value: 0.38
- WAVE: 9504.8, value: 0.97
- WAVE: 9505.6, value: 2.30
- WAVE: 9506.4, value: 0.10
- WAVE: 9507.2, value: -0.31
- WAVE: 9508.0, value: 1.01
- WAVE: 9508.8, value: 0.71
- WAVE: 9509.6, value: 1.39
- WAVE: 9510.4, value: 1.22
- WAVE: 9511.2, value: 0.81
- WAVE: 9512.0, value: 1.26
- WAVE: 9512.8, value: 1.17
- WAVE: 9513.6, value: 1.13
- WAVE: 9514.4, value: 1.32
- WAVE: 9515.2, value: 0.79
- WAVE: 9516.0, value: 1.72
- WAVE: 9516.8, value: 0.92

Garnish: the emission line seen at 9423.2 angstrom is H-alpha 6563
